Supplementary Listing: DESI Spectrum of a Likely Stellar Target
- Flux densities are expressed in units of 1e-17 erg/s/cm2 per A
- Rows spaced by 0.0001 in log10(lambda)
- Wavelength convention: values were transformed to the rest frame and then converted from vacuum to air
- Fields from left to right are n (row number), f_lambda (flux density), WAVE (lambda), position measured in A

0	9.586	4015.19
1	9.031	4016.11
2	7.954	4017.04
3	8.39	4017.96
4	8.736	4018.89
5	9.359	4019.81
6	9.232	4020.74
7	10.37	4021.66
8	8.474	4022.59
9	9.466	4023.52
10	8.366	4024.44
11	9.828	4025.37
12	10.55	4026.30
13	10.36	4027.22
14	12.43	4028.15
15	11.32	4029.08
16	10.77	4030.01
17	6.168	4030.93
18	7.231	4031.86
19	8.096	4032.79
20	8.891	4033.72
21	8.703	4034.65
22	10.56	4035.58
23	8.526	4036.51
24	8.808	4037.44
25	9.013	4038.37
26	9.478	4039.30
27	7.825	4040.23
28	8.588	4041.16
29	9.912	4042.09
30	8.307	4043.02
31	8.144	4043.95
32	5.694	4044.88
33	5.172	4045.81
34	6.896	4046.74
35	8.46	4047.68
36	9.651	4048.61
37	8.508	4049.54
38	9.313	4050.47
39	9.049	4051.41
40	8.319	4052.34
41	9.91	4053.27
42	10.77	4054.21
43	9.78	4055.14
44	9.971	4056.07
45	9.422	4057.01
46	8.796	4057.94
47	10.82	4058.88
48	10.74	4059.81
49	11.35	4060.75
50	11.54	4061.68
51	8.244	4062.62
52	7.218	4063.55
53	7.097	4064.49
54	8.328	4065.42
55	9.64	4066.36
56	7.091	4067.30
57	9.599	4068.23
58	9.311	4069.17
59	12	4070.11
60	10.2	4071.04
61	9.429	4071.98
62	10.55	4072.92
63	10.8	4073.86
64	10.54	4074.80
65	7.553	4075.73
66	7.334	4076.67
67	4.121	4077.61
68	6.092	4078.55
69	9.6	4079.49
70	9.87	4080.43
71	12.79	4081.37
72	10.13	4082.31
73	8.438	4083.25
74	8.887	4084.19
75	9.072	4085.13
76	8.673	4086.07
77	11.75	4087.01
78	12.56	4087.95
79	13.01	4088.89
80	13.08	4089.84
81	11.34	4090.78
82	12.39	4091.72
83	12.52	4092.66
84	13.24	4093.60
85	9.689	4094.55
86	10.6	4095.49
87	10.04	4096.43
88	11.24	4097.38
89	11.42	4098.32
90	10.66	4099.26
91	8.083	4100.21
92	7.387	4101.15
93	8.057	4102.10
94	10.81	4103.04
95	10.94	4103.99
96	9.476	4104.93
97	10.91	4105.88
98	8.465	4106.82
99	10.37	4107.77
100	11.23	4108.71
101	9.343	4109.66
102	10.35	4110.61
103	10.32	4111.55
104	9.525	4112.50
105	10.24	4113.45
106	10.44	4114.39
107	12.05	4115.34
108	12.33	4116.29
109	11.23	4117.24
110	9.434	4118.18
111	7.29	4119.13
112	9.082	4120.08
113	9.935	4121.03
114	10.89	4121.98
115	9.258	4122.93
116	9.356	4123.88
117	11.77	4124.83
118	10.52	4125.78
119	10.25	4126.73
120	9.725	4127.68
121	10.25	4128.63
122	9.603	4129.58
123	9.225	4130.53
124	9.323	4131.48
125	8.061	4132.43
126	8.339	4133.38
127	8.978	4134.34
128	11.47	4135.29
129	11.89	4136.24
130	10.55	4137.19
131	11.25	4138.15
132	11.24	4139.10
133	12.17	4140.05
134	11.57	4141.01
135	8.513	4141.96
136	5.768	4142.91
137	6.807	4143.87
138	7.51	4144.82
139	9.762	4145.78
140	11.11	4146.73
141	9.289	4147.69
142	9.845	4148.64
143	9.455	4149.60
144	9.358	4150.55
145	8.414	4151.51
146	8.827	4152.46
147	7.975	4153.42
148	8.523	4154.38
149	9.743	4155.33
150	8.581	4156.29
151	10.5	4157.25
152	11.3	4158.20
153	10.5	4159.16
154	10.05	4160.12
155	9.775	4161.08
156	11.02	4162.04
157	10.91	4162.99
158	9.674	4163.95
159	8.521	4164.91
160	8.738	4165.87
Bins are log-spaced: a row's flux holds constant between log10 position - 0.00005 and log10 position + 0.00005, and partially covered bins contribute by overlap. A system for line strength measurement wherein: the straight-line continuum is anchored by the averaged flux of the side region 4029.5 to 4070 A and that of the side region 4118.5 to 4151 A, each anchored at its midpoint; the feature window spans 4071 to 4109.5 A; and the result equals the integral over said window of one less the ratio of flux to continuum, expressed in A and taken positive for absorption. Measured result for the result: -3.4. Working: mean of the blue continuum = 8.86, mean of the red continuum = 9.69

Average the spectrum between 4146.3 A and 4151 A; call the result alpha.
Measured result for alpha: 9.8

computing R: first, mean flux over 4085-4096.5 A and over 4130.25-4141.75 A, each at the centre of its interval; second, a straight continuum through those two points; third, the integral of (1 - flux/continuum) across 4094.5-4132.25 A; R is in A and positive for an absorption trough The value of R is 3.1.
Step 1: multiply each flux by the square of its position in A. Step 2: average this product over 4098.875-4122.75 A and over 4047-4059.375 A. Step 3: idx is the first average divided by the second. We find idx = 1.1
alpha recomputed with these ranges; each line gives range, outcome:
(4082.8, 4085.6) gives 8.81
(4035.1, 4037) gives 9.52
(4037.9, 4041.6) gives 8.73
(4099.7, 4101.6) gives 7.78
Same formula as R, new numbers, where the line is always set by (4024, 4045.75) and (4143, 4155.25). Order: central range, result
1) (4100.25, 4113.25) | -1.26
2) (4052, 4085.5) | -1.51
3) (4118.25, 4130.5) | -1.29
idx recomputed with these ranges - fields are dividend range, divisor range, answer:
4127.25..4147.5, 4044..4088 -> 1.10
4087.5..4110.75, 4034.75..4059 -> 1.25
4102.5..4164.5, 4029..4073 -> 1.14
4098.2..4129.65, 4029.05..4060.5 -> 1.17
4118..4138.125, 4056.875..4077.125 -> 1.07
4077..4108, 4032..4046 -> 1.24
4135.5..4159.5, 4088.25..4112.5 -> 0.93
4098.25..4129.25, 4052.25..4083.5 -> 1.10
